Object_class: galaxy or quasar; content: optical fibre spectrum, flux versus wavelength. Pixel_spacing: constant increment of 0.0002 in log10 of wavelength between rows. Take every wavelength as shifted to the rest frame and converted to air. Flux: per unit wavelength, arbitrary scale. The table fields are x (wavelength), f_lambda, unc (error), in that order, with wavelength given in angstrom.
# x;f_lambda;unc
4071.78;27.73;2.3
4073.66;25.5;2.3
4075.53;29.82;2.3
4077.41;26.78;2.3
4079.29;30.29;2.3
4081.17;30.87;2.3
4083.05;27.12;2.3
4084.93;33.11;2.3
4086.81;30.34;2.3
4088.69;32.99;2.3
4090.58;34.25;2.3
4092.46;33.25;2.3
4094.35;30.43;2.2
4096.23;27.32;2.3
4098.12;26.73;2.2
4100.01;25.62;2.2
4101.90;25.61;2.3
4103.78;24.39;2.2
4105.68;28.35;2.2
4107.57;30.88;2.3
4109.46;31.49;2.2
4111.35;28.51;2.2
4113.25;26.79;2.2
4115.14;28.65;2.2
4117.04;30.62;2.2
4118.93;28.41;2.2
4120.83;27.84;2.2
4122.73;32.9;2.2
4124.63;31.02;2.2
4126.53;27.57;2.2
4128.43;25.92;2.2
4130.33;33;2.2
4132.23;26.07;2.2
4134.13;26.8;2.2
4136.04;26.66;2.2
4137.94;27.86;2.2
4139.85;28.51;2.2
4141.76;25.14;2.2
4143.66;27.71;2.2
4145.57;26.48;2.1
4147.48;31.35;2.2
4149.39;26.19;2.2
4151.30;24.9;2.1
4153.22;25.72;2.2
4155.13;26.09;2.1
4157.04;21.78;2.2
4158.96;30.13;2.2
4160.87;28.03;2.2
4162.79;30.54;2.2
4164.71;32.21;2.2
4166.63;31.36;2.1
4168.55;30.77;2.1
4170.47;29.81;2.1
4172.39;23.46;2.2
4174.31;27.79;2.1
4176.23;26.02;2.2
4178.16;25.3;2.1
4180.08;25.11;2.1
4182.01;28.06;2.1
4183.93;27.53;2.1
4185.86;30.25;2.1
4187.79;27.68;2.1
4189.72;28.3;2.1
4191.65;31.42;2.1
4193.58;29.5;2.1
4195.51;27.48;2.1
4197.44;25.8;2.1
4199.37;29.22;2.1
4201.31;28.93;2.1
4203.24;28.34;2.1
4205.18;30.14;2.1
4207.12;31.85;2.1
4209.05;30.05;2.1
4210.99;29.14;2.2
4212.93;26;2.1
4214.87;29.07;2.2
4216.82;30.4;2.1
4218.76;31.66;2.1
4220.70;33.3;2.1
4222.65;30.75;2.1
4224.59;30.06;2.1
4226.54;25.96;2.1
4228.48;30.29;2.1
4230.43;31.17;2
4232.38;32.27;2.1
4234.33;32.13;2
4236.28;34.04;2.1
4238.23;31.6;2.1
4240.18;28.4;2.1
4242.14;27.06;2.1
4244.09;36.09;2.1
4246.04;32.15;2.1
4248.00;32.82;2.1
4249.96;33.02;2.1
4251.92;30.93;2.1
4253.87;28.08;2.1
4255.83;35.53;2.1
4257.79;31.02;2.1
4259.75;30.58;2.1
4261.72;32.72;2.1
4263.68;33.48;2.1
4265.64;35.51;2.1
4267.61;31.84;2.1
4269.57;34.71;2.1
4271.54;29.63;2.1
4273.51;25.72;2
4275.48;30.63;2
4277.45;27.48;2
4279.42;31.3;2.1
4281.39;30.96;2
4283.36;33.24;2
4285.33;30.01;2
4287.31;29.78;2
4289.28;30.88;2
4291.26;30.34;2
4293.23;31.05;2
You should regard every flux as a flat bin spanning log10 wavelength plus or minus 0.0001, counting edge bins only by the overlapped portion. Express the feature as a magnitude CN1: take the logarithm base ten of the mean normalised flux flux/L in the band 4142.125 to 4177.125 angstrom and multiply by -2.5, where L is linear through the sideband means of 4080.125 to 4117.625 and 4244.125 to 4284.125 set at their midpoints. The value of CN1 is 0.09 mag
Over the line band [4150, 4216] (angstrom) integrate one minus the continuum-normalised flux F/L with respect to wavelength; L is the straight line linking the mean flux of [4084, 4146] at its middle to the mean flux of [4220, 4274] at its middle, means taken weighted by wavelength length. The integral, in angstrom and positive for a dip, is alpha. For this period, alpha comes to 4.5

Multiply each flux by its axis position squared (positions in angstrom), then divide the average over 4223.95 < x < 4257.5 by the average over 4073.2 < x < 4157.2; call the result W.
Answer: 1.17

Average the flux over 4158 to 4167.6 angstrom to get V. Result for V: 30.4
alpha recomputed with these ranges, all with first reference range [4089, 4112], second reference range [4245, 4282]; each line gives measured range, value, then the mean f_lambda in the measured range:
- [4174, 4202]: 2.3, 27.9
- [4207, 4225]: 0.4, 30.2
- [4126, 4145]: 1.3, 27.5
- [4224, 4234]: 0.3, 30.1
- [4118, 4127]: -0.1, 29.6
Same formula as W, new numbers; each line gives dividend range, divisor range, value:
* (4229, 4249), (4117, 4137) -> 1.17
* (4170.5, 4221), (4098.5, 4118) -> 1.06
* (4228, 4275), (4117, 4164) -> 1.20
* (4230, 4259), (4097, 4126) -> 1.19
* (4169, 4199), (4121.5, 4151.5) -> 1.01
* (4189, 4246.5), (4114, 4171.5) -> 1.10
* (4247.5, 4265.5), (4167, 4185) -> 1.23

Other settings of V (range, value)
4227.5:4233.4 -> 31.3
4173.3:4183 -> 26.5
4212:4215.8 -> 27.5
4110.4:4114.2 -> 27.7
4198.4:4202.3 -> 29.1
